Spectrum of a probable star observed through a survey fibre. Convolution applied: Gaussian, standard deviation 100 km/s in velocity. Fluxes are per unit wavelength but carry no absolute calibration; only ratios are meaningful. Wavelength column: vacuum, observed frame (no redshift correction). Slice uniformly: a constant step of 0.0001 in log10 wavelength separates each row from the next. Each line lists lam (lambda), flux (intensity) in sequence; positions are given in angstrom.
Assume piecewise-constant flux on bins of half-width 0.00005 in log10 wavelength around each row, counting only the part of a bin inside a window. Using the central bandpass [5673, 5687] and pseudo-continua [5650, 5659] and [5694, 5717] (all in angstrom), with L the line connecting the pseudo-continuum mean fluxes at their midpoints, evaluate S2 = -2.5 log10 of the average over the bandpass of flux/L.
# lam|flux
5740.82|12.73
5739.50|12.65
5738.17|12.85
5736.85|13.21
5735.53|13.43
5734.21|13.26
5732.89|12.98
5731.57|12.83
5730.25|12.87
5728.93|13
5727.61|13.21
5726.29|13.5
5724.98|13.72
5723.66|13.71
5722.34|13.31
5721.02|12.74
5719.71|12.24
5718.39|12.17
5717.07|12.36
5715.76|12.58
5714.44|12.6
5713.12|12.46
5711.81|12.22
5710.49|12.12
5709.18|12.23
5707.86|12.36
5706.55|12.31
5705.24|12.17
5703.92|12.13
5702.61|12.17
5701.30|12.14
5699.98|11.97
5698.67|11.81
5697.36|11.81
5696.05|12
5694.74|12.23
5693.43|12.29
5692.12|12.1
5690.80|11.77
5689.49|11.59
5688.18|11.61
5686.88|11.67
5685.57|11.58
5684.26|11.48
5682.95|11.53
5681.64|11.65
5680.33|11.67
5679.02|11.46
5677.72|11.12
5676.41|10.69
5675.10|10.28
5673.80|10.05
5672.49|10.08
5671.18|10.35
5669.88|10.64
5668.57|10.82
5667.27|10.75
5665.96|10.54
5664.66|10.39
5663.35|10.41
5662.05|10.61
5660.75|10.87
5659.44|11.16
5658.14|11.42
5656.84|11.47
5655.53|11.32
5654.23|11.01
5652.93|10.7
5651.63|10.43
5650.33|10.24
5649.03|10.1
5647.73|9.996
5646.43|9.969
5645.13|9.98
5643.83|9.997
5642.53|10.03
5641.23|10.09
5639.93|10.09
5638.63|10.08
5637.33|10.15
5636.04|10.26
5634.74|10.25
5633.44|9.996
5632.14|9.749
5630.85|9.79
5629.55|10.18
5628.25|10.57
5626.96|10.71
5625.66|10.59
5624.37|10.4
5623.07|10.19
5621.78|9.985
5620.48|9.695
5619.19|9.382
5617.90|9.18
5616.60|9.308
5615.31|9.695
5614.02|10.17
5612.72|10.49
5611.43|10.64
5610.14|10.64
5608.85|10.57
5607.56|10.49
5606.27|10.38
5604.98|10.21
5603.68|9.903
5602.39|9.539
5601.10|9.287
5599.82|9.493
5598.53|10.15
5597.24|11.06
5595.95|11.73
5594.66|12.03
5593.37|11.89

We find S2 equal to 0.04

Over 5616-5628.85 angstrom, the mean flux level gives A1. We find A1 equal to 10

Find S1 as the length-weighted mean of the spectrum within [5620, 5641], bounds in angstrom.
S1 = 10.2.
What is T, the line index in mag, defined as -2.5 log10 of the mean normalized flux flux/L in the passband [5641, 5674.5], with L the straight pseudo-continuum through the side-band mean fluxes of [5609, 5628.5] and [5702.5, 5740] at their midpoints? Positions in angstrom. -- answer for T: 0.06 mag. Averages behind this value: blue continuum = 10.1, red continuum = 12.7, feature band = 10.5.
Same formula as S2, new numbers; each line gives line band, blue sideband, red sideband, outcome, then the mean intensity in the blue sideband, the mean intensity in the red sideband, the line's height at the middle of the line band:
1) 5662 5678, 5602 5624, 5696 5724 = 0.09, 10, 12.3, 11.4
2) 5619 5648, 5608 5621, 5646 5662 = 0.03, 9.99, 10.7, 10.3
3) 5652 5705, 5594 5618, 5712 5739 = 0.06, 10.3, 12.9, 11.9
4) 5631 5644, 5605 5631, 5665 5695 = 0.04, 10.2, 11.2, 10.5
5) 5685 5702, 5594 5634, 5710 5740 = 0.02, 10.2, 12.9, 12.1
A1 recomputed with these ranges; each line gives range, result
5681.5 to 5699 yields 11.8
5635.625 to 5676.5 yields 10.5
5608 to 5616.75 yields 10.3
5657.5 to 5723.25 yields 11.6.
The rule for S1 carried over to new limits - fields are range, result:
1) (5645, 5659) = 10.6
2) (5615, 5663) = 10.3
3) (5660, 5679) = 10.6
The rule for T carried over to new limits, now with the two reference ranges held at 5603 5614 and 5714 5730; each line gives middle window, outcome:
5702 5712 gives 0.03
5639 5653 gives 0.11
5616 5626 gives 0.09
